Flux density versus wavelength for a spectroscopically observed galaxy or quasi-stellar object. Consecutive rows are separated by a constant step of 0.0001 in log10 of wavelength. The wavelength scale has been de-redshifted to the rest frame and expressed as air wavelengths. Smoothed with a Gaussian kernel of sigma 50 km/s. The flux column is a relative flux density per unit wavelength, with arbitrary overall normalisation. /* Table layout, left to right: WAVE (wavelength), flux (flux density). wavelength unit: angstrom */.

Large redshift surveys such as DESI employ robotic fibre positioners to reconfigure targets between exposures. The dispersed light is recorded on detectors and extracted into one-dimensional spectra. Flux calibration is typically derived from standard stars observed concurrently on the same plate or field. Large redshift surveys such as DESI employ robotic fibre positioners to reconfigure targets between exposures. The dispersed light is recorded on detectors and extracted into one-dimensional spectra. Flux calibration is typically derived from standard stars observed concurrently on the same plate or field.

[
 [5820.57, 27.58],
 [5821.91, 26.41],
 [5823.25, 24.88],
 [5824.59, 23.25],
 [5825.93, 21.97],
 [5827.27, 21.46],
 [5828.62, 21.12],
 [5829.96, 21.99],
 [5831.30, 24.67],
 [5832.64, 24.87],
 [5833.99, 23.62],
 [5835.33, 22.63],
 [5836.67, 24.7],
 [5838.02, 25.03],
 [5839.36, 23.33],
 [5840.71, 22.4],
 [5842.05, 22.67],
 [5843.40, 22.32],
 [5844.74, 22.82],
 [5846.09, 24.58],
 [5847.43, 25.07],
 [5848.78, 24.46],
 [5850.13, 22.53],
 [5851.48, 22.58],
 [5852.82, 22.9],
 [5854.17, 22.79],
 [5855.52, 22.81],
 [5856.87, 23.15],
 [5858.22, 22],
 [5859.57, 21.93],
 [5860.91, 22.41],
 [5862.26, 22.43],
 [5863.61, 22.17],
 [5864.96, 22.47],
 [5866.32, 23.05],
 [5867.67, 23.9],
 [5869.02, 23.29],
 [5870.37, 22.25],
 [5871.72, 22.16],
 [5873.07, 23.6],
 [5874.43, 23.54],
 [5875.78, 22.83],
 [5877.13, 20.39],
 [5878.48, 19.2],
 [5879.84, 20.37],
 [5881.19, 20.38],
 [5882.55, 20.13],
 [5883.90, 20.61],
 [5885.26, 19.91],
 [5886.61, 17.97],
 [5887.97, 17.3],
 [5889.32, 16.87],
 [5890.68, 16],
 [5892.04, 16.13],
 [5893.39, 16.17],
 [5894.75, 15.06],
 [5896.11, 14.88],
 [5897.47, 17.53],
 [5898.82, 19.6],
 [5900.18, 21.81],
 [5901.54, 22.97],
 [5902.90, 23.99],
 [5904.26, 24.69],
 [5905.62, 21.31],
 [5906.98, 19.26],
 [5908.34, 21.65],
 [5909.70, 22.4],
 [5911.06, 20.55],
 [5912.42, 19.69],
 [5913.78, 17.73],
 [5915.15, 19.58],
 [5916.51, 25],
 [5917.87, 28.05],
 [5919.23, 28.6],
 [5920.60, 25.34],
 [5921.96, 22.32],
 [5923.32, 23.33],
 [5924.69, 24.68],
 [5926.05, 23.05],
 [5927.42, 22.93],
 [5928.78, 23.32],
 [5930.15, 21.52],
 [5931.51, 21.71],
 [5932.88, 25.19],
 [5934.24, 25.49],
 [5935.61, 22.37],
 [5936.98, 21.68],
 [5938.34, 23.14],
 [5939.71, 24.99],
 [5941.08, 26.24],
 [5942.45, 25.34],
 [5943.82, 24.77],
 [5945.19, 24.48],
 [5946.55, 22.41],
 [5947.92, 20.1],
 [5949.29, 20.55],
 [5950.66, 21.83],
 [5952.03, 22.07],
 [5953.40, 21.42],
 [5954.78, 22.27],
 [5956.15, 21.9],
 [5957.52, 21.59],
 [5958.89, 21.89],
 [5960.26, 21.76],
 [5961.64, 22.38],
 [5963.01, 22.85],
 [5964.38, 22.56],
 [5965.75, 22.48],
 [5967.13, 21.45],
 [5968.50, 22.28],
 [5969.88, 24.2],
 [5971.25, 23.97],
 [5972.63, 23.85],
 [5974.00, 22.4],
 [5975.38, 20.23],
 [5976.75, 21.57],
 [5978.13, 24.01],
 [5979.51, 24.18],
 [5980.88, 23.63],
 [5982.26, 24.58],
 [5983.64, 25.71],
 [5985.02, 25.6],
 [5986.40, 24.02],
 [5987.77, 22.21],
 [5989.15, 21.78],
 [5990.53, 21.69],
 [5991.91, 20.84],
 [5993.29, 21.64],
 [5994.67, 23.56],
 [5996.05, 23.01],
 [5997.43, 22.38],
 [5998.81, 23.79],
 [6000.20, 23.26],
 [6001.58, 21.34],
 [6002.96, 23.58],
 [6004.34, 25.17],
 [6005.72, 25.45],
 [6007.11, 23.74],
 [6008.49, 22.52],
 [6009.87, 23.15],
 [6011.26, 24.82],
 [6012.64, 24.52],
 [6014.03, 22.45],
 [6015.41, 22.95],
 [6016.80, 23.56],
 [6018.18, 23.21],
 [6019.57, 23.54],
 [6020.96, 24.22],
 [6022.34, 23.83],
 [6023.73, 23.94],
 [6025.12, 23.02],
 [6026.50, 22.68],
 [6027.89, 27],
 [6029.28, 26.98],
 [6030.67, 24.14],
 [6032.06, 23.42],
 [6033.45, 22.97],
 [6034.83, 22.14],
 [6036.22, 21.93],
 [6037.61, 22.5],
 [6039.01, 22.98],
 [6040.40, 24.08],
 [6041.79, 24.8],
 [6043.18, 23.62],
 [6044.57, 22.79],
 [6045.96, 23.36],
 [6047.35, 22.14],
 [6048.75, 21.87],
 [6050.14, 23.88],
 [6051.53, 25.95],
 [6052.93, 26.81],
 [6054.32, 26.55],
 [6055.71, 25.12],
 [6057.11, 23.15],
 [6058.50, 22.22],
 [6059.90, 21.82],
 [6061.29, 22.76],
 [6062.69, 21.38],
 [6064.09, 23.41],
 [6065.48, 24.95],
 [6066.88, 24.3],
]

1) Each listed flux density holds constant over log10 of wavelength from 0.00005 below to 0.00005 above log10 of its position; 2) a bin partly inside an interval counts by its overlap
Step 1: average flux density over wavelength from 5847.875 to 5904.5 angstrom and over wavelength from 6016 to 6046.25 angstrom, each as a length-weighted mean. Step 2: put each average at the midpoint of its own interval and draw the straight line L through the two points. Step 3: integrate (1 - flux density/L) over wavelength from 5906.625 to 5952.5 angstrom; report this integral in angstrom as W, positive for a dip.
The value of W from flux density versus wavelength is -2.3 angstrom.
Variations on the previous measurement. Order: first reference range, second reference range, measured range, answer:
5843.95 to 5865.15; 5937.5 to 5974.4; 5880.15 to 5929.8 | 4.4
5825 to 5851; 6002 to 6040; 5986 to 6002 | 0.8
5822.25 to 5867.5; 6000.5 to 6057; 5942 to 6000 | 2.1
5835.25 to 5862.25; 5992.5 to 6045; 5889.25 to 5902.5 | 3.1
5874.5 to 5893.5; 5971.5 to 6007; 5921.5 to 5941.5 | -2.4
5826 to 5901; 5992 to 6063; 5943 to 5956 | 0.2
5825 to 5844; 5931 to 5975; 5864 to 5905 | 4.7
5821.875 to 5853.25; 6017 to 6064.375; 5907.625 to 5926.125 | 0.4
